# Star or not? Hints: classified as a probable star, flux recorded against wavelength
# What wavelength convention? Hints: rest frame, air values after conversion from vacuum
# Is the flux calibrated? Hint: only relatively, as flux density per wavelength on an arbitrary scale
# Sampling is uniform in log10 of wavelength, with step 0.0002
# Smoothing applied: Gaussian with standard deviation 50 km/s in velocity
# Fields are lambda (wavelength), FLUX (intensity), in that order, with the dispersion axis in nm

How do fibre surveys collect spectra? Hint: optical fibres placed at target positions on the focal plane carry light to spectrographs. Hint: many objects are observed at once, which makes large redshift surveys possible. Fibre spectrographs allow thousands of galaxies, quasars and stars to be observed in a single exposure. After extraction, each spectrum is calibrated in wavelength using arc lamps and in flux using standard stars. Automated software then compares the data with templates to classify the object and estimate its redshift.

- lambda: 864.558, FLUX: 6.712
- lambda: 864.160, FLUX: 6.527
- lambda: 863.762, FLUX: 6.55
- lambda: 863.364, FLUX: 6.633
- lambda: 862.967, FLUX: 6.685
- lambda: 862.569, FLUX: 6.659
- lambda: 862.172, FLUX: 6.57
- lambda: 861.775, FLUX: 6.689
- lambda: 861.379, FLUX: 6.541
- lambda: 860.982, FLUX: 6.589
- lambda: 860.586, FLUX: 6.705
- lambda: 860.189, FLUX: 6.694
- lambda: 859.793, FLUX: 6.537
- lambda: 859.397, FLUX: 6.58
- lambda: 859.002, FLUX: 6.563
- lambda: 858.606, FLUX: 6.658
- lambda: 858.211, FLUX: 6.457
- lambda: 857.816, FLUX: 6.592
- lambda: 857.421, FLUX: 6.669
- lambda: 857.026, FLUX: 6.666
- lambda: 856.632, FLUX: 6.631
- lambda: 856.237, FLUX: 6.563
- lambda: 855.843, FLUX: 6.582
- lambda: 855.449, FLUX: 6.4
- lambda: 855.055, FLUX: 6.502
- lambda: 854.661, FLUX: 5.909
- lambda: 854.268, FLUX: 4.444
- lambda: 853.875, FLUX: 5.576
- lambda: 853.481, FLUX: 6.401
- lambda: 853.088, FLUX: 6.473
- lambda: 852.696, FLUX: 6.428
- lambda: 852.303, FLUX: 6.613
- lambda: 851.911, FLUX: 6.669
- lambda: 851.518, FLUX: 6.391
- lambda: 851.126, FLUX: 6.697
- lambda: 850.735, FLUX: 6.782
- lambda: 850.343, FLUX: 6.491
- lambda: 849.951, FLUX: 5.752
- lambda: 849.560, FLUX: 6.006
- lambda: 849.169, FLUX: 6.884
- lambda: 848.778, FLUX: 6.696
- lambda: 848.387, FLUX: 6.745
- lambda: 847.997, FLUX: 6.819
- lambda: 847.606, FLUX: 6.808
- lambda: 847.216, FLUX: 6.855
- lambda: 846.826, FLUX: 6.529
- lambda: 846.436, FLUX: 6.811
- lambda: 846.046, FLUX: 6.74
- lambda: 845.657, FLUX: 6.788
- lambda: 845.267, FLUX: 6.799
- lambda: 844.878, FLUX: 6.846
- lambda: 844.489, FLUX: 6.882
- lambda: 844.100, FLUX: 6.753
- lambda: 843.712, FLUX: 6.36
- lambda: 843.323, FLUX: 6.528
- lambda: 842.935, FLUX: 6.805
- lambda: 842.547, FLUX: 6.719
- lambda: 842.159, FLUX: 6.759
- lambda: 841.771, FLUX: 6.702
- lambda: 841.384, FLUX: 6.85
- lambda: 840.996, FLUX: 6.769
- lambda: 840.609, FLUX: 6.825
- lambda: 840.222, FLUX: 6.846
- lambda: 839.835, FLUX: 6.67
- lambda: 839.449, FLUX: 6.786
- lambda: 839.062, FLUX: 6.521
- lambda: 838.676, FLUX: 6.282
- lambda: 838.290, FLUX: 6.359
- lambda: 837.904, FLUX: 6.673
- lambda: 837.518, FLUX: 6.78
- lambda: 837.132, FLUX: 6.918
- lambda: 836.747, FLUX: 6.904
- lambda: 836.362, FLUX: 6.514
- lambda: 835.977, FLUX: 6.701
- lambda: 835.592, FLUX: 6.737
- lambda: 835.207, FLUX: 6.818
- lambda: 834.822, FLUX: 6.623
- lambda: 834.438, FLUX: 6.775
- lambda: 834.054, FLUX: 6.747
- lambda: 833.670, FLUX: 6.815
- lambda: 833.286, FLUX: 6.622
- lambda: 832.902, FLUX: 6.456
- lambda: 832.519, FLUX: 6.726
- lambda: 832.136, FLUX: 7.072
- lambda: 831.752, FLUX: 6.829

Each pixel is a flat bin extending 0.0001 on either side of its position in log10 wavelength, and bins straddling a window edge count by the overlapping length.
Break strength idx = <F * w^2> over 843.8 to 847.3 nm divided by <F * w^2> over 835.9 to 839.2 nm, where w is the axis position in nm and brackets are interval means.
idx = 1.04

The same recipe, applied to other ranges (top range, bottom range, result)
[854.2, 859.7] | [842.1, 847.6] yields 0.98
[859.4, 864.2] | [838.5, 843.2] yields 1.04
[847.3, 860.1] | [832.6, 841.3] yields 1.00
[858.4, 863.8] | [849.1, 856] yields 1.08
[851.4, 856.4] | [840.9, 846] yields 0.95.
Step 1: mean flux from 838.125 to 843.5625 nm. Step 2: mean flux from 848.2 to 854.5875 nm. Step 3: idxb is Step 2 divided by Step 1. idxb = 0.9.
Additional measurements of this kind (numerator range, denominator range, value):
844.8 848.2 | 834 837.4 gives 1.00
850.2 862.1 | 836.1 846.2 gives 0.96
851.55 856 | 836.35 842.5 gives 0.92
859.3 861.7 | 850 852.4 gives 1.01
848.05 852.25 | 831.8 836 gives 0.97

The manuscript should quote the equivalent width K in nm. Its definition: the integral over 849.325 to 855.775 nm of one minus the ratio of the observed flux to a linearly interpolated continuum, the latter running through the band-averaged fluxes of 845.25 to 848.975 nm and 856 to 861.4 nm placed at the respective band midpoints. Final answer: 0.438 nm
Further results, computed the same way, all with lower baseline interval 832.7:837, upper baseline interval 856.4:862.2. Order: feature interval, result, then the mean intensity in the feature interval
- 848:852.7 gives 0.08 nm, 6.53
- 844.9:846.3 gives -0.03 nm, 6.78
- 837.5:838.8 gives 0.04 nm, 6.5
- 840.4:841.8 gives -0.02 nm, 6.8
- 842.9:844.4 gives 0.01 nm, 6.61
